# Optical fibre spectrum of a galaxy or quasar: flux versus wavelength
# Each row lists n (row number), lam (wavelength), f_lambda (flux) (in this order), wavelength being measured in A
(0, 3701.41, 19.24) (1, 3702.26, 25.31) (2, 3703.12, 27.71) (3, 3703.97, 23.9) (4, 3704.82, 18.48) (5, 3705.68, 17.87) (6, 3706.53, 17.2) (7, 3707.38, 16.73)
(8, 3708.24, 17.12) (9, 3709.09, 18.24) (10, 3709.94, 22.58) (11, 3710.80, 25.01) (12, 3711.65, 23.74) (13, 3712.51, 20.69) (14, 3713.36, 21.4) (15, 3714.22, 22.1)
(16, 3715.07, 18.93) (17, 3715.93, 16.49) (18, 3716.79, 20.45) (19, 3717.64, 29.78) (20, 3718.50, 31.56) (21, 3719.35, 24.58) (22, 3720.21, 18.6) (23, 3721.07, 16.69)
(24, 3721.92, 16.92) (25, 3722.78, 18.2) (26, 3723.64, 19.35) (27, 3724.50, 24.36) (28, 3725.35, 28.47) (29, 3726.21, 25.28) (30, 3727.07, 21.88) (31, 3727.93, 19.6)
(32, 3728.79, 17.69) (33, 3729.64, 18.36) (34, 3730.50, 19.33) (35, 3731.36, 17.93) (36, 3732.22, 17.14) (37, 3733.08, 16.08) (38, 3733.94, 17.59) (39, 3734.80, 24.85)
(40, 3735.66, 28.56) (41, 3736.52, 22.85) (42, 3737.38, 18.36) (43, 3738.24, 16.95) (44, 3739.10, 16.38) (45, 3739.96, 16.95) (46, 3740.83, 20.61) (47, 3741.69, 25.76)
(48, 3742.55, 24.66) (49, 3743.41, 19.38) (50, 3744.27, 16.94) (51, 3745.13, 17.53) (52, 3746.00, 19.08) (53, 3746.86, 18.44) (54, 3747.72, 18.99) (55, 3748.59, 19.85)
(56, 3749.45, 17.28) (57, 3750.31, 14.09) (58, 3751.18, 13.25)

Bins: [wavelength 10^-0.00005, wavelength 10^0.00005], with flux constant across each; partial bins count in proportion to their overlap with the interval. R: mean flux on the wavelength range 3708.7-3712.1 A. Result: 22.4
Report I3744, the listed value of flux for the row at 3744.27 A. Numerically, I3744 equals 16.94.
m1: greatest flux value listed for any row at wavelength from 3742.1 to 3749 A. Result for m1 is 24.66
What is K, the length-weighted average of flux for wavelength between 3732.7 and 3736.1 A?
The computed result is 21.9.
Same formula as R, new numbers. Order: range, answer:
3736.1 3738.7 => 19.4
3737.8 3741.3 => 17.8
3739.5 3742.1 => 21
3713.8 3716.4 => 19.2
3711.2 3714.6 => 22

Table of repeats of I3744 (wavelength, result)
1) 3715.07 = 18.93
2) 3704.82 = 18.48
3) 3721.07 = 16.69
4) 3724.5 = 24.36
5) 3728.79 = 17.69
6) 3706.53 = 17.2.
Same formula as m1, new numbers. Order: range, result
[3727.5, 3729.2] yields 19.6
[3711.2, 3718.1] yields 29.78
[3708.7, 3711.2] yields 25.01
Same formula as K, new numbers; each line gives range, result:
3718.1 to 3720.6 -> 25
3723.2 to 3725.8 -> 24.1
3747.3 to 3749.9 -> 18.7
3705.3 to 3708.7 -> 17.3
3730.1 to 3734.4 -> 17.6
